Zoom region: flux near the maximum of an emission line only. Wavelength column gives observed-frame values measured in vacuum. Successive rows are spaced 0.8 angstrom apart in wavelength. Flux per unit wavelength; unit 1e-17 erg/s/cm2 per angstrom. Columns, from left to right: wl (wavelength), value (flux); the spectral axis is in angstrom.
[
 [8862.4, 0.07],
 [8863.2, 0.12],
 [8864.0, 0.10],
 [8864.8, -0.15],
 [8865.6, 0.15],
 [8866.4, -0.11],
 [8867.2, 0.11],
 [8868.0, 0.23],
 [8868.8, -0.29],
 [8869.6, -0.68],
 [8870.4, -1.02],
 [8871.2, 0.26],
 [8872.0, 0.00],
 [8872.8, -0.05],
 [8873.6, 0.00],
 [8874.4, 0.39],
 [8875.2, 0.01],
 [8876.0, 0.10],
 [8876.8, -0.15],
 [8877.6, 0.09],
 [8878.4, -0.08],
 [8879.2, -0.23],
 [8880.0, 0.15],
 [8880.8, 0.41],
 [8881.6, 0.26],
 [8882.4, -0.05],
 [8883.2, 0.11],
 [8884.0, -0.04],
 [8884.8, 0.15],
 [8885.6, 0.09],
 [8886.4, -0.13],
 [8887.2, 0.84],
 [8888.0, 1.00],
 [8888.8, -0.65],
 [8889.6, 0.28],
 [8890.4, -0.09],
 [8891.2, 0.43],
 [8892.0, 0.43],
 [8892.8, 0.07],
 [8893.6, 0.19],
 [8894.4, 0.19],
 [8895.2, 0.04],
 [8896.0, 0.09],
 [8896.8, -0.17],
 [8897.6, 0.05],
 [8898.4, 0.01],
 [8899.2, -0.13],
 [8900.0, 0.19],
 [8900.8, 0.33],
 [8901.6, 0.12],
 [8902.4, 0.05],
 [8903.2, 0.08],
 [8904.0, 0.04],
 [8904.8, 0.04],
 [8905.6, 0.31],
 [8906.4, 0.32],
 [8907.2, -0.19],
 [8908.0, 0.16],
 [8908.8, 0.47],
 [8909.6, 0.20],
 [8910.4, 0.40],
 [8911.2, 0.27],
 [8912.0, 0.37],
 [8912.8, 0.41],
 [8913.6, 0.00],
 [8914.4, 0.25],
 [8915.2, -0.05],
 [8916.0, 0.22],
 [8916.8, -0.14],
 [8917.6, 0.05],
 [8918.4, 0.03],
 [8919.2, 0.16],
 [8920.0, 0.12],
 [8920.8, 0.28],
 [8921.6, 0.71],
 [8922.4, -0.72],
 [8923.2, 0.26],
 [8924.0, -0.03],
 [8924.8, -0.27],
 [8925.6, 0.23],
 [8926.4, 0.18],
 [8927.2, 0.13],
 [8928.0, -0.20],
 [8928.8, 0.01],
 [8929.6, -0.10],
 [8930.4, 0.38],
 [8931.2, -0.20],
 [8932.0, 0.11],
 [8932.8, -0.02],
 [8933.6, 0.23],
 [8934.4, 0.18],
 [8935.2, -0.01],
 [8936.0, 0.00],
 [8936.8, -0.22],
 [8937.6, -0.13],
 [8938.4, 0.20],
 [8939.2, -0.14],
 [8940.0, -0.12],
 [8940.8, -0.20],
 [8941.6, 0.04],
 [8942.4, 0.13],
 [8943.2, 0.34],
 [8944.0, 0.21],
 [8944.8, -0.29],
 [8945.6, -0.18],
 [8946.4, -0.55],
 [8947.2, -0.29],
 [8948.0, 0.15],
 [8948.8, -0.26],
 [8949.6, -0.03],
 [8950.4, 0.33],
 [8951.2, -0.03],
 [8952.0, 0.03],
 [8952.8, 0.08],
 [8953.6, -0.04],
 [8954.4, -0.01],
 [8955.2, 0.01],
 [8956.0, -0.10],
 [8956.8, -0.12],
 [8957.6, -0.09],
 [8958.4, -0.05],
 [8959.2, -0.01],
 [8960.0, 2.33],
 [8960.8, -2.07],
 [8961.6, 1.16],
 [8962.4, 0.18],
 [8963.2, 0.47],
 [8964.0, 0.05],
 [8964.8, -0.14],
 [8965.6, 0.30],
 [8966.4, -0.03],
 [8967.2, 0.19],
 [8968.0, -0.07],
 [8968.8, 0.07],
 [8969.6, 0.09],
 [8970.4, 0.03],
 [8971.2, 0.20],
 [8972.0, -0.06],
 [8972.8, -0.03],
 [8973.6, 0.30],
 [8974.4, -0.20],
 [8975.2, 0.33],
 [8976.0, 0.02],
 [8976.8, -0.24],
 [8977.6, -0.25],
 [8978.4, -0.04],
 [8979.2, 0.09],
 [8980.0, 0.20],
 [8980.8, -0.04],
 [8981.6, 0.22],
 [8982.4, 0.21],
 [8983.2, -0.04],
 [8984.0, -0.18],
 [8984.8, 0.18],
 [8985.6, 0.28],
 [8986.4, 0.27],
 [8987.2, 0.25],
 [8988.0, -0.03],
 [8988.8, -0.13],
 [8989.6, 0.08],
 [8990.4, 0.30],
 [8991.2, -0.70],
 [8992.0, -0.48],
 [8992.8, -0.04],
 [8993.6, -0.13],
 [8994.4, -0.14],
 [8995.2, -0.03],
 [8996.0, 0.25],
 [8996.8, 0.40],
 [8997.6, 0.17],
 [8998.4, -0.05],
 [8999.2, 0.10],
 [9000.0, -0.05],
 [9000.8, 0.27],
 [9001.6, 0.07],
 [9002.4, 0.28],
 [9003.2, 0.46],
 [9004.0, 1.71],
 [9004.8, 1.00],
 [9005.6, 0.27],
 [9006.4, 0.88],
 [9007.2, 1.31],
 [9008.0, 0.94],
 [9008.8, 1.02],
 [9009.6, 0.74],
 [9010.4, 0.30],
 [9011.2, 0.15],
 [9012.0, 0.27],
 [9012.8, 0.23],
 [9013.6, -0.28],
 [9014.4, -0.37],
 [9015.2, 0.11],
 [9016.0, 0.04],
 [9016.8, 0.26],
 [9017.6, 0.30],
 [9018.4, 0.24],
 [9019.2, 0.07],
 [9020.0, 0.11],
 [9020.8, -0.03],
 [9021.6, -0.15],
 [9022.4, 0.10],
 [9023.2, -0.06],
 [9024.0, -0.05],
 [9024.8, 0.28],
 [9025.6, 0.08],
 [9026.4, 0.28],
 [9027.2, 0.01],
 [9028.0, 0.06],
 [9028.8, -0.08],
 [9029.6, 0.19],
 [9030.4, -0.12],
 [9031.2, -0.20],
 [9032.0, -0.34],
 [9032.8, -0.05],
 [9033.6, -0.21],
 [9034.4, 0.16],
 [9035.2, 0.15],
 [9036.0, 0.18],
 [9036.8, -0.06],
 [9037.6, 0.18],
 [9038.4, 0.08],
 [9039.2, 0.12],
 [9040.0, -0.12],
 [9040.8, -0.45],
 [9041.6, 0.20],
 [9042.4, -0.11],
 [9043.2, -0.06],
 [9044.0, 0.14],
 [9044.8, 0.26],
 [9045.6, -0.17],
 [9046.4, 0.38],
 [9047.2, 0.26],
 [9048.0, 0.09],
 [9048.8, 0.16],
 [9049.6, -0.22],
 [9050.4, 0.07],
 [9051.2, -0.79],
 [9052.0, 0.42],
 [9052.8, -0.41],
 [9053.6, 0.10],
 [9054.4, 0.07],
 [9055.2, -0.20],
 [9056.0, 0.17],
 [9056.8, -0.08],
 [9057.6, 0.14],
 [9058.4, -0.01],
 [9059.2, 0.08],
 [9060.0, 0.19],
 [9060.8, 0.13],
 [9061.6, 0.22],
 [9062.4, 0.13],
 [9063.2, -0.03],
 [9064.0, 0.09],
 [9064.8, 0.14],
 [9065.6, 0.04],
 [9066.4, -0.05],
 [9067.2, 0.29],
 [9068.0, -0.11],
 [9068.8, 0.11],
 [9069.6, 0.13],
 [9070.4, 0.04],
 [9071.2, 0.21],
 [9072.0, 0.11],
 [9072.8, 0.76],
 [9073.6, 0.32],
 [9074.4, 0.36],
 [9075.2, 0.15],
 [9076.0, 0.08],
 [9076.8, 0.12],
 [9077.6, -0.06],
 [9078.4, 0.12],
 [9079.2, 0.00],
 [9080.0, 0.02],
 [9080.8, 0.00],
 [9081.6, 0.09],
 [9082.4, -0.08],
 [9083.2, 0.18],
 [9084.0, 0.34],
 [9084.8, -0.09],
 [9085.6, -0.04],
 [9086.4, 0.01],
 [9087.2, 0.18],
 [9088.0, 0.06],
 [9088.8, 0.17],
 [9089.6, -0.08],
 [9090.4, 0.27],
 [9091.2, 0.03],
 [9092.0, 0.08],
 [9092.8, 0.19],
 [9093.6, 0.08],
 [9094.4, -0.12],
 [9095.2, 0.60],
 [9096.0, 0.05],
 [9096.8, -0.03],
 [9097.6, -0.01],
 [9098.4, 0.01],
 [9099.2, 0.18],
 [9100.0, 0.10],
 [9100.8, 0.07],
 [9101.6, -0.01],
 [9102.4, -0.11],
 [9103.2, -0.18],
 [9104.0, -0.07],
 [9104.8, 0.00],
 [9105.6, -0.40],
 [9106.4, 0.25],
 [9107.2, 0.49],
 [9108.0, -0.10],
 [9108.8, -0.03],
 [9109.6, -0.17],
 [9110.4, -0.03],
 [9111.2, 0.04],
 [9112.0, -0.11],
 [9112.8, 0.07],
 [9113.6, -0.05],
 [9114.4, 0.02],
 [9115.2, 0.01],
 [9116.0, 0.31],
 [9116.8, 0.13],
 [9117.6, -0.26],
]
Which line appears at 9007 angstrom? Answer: H-beta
